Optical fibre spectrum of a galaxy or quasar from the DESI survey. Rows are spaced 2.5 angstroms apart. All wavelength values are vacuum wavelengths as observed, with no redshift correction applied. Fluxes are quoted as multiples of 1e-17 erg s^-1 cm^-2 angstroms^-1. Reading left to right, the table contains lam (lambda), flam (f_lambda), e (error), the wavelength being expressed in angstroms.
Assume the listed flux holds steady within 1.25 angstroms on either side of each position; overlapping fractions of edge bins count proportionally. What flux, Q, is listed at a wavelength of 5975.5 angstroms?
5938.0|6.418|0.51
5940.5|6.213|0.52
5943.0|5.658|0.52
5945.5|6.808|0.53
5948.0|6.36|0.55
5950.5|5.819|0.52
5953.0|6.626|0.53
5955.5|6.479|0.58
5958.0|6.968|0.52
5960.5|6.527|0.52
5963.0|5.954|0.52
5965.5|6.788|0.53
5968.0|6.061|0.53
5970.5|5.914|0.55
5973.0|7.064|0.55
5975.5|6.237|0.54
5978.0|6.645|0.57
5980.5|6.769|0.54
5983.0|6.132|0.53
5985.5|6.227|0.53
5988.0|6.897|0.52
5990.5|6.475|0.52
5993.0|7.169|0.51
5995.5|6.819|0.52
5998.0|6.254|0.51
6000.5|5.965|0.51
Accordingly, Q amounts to 6.237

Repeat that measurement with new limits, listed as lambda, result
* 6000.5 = 5.965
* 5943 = 5.658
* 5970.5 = 5.914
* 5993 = 7.169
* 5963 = 5.954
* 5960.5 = 6.527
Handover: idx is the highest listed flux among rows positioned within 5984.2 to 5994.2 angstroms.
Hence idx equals 7.169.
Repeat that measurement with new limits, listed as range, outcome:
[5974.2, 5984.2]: 6.769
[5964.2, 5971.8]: 6.788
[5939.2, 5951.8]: 6.808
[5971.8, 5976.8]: 7.064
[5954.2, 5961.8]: 6.968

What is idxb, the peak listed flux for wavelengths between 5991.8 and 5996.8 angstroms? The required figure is 7.169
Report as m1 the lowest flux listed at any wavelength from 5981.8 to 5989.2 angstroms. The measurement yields 6.132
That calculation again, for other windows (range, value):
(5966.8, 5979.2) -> 5.914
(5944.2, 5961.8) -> 5.819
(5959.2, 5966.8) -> 5.954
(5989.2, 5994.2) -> 6.475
